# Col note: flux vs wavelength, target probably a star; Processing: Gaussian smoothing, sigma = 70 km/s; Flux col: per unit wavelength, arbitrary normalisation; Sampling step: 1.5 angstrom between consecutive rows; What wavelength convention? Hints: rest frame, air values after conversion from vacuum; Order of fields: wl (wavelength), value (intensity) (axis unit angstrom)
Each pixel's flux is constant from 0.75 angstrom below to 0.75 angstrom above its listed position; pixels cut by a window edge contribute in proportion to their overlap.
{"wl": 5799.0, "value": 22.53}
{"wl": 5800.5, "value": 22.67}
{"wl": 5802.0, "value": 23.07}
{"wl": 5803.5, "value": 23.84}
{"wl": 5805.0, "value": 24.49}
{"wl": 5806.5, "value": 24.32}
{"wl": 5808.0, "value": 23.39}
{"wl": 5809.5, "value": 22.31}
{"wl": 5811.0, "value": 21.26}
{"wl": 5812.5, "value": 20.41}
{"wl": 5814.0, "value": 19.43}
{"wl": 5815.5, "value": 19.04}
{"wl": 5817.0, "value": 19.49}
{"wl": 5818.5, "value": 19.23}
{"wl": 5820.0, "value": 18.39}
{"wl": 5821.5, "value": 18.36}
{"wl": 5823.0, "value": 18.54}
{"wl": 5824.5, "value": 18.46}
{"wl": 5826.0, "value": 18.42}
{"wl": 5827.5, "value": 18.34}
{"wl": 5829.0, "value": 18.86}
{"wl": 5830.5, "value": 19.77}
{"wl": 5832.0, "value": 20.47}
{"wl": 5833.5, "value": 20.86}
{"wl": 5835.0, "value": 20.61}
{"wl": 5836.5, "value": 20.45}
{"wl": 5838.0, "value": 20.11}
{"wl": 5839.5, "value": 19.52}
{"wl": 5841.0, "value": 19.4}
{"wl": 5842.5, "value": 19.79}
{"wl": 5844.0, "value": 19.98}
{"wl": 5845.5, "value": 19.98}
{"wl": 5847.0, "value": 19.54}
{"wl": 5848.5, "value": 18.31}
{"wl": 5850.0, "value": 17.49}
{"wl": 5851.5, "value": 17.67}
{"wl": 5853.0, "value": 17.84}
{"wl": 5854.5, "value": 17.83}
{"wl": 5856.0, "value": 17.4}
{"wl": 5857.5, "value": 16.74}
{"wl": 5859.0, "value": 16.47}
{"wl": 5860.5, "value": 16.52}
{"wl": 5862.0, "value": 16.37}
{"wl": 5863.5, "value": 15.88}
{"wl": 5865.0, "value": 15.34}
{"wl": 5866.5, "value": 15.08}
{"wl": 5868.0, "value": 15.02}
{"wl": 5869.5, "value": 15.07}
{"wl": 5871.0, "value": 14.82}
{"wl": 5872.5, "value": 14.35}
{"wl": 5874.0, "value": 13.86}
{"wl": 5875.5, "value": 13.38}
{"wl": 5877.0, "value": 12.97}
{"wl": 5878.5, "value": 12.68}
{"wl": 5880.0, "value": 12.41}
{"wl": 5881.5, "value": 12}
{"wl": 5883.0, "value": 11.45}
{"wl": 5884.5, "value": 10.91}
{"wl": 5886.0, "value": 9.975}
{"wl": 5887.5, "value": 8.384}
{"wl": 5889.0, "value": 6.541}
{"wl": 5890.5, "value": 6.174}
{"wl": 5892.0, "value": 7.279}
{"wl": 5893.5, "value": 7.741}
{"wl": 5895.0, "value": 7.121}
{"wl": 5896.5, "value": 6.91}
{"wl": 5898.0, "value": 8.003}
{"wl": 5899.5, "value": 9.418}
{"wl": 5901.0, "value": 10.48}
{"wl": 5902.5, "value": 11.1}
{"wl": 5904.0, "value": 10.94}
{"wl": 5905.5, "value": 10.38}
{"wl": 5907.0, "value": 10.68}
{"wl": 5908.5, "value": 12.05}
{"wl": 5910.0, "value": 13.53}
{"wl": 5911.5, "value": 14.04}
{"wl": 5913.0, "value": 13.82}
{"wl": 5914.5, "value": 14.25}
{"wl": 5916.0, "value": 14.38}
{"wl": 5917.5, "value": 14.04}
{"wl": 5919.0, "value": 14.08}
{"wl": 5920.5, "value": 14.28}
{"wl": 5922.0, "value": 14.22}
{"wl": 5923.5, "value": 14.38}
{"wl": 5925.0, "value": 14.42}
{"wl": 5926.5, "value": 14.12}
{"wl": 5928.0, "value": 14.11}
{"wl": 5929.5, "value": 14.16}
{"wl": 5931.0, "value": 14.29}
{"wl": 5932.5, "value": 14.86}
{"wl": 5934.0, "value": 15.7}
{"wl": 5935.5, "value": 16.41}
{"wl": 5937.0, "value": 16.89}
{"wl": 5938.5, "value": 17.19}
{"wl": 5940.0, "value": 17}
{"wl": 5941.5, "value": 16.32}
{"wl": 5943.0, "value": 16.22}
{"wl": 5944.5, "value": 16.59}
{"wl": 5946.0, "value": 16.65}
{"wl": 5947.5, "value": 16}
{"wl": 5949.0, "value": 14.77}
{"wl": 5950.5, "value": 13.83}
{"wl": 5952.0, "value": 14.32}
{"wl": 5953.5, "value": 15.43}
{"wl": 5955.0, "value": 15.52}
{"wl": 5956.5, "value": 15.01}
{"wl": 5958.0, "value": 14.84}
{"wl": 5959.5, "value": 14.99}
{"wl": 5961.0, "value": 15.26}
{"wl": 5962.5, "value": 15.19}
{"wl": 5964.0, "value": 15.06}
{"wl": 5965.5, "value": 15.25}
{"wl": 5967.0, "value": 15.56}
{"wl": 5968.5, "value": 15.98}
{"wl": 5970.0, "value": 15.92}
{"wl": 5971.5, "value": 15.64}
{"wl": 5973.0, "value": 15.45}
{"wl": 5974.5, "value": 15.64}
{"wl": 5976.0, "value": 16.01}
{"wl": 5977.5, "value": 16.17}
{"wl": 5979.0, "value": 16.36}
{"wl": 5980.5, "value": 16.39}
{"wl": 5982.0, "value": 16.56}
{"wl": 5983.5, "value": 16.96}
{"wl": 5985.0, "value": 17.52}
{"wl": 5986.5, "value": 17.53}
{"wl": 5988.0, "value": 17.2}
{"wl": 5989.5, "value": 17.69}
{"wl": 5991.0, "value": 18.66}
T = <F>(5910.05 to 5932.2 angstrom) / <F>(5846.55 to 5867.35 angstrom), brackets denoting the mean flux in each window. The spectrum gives 0.83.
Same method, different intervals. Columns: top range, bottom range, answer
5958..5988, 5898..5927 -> 1.25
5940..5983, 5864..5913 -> 1.38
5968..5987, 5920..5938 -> 1.10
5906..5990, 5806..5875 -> 0.83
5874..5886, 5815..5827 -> 0.65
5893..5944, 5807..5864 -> 0.69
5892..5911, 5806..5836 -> 0.49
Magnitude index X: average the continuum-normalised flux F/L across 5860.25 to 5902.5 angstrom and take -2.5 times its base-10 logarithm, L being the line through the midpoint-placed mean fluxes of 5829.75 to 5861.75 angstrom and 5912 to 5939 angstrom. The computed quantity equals 0.43 mag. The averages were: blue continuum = 18.9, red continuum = 14.7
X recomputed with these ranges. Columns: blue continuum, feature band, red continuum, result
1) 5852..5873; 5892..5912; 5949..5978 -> 0.492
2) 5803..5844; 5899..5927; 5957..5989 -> 0.342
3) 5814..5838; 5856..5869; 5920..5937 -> 0.109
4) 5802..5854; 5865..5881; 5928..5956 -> 0.290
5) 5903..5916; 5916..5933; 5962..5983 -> -0.074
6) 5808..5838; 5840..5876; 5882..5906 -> -0.172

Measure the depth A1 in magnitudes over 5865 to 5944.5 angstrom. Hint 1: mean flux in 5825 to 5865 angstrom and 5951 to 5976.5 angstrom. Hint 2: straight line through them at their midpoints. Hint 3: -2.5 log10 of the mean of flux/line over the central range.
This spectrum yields 0.30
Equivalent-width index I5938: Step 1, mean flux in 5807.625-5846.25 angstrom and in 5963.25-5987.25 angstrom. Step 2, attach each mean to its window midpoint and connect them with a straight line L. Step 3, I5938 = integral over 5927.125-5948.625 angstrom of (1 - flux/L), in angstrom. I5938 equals 1.5 angstrom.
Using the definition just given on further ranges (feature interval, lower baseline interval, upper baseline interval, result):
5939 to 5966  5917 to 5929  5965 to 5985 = -0.4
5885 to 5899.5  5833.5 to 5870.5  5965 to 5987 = 8.0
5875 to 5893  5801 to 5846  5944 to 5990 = 8.0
